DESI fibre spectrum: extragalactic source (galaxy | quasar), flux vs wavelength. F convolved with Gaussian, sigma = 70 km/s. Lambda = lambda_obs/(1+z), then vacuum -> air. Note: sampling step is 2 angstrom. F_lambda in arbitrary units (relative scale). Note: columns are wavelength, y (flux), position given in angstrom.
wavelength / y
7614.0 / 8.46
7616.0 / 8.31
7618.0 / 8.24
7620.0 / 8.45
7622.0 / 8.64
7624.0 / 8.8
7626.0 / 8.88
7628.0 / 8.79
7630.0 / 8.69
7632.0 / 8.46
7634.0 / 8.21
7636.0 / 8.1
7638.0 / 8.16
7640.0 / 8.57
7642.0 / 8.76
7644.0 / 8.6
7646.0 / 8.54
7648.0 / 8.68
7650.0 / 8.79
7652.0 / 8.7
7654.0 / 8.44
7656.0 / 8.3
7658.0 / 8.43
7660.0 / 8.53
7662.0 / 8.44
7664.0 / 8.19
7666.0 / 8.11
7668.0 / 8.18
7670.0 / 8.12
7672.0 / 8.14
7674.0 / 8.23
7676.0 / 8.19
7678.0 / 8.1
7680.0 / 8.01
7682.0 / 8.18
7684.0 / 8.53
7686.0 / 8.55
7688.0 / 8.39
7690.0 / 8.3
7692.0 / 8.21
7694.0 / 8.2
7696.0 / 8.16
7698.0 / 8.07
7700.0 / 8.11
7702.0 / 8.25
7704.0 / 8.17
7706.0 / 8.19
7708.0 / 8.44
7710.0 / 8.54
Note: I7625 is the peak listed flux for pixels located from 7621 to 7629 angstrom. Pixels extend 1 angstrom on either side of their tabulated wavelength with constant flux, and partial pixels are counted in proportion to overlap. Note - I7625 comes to 8.88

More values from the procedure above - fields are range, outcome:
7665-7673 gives 8.18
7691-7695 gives 8.21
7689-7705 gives 8.3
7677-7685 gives 8.53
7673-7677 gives 8.23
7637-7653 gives 8.79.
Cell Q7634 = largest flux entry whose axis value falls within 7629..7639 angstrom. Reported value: 8.69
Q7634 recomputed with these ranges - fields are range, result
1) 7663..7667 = 8.19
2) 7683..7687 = 8.55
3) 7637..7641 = 8.57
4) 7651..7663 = 8.7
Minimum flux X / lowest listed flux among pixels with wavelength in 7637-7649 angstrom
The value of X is 8.16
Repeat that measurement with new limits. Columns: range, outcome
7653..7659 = 8.3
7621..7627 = 8.64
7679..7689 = 8.01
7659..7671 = 8.11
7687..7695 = 8.2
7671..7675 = 8.14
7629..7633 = 8.46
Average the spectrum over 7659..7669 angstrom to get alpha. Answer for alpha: 8.29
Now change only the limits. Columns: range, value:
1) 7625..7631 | 8.79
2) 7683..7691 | 8.44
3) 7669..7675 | 8.16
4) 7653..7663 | 8.43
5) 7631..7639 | 8.23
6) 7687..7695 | 8.28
